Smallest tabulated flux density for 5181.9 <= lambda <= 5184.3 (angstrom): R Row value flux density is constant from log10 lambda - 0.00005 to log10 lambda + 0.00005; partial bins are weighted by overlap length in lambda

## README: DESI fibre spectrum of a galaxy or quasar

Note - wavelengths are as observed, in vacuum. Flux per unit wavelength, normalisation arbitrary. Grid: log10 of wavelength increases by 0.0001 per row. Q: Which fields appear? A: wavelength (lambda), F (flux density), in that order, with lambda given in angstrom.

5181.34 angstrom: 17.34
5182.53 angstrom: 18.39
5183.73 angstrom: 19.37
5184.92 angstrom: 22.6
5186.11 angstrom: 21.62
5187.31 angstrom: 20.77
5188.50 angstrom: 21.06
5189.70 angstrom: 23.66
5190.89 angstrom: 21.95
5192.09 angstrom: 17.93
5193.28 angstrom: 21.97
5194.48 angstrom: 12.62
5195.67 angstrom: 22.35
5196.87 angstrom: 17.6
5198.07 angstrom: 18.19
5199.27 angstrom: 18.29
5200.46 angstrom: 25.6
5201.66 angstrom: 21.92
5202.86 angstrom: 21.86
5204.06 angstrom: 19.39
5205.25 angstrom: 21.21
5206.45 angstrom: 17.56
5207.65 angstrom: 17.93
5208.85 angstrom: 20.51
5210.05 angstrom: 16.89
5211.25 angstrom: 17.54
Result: 18.39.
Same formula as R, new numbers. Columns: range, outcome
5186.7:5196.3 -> 12.62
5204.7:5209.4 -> 17.56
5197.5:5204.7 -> 18.19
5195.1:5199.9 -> 17.6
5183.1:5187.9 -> 19.37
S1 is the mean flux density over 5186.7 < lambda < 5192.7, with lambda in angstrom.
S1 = 21.1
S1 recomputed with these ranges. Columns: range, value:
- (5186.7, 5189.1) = 20.9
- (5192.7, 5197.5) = 18.6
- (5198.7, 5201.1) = 22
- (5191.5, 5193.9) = 19.9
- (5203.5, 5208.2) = 19.1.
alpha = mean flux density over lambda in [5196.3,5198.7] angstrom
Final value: 17.9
